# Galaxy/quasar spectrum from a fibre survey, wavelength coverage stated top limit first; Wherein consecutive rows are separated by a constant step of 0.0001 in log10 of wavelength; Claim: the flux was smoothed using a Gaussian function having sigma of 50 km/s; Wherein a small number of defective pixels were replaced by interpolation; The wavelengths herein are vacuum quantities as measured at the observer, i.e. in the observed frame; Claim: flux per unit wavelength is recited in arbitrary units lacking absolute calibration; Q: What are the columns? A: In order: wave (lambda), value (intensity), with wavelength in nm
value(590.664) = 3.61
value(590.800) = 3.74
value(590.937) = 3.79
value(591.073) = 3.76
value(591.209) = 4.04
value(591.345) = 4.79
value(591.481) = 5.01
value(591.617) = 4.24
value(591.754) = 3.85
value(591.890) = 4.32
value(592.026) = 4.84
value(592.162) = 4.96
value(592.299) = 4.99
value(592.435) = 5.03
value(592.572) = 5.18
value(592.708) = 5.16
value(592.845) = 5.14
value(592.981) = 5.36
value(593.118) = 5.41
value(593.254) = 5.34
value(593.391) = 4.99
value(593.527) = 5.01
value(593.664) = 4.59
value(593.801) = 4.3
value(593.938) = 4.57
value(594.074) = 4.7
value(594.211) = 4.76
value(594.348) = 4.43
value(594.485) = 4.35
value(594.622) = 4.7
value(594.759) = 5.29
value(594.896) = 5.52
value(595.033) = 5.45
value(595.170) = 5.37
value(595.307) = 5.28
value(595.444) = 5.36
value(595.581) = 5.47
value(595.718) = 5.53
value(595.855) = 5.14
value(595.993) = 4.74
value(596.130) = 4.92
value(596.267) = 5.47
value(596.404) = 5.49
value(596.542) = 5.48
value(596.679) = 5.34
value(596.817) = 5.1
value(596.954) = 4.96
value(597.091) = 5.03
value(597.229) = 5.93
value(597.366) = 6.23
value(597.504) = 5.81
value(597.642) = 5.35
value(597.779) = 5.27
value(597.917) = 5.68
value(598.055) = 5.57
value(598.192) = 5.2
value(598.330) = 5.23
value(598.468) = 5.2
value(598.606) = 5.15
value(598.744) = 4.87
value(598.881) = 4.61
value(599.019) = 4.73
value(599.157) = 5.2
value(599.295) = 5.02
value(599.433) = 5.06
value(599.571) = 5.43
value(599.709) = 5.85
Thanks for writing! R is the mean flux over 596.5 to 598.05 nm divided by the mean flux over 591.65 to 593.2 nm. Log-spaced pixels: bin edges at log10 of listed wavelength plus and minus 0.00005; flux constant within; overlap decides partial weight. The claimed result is 1.1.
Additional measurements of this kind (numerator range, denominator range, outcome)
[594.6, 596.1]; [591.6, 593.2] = 1.08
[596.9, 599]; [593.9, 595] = 1.11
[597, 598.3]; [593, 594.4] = 1.15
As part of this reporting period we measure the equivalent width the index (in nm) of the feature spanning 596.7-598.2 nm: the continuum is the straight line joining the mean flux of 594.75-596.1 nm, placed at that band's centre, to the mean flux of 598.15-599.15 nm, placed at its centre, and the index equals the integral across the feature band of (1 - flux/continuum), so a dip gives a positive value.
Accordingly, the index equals -0.10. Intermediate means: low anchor 5.3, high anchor 5.01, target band 5.47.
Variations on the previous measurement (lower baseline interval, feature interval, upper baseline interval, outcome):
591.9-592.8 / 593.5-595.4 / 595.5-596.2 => 0.08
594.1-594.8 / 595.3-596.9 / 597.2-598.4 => -0.05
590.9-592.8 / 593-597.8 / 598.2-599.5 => -0.36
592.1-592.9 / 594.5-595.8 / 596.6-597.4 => -0.01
